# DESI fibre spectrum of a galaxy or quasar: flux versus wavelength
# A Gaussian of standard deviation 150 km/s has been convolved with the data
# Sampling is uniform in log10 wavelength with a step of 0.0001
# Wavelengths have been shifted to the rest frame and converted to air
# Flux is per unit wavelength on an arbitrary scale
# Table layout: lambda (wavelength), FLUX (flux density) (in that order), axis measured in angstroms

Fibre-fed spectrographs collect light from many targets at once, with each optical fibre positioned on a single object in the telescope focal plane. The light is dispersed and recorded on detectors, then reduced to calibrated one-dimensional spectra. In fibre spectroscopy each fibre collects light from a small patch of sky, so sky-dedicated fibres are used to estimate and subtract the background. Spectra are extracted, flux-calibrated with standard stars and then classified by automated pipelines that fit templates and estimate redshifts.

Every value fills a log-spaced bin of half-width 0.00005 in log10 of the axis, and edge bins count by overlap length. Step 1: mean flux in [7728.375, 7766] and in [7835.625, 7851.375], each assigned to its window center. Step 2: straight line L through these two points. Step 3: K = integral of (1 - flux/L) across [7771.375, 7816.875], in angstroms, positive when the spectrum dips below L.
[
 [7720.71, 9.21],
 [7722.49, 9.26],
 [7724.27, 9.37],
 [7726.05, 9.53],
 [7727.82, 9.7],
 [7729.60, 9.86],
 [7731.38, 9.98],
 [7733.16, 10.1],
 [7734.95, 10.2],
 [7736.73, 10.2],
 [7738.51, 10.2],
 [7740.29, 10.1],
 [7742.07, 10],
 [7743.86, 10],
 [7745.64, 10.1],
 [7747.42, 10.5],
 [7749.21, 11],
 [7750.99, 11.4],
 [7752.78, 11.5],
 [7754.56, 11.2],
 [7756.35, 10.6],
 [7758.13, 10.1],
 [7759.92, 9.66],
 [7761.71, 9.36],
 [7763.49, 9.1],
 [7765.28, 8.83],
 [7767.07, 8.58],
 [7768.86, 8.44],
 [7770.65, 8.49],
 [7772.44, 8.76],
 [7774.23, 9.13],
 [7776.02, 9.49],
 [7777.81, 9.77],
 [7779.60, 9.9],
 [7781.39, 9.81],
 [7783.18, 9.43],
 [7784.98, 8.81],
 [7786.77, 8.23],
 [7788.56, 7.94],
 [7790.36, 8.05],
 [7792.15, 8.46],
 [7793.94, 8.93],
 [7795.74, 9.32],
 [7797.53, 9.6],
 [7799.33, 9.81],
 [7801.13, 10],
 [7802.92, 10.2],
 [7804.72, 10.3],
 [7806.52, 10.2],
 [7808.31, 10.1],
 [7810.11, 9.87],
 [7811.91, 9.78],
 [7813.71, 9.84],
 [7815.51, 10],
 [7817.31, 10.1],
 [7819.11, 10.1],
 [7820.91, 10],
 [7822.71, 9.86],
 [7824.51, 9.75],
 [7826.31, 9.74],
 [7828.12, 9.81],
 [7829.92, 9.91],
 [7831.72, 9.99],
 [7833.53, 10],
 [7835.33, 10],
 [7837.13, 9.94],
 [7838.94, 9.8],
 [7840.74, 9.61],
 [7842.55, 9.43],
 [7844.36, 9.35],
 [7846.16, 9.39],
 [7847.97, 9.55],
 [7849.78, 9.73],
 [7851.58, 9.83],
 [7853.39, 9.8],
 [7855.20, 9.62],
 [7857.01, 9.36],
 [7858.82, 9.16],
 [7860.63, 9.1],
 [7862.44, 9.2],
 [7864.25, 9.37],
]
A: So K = 2.2 angstroms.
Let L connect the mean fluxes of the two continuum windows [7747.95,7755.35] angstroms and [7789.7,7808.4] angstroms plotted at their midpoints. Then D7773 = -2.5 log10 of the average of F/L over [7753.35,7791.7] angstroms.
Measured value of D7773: 0.14 mag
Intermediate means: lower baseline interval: 11.2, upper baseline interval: 9.54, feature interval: 9.23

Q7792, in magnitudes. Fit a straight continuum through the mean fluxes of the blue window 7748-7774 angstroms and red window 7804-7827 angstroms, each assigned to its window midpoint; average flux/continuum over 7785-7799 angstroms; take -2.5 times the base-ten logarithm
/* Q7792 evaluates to 0.14 mag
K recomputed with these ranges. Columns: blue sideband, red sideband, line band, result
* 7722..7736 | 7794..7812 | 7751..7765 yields -0.6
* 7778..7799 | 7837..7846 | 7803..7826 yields -1.8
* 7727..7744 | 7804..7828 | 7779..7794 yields 1.8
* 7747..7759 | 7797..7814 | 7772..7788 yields 1.8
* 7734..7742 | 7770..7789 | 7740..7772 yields -0.7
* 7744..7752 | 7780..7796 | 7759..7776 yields 1.4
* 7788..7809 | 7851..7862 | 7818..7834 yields -0.8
